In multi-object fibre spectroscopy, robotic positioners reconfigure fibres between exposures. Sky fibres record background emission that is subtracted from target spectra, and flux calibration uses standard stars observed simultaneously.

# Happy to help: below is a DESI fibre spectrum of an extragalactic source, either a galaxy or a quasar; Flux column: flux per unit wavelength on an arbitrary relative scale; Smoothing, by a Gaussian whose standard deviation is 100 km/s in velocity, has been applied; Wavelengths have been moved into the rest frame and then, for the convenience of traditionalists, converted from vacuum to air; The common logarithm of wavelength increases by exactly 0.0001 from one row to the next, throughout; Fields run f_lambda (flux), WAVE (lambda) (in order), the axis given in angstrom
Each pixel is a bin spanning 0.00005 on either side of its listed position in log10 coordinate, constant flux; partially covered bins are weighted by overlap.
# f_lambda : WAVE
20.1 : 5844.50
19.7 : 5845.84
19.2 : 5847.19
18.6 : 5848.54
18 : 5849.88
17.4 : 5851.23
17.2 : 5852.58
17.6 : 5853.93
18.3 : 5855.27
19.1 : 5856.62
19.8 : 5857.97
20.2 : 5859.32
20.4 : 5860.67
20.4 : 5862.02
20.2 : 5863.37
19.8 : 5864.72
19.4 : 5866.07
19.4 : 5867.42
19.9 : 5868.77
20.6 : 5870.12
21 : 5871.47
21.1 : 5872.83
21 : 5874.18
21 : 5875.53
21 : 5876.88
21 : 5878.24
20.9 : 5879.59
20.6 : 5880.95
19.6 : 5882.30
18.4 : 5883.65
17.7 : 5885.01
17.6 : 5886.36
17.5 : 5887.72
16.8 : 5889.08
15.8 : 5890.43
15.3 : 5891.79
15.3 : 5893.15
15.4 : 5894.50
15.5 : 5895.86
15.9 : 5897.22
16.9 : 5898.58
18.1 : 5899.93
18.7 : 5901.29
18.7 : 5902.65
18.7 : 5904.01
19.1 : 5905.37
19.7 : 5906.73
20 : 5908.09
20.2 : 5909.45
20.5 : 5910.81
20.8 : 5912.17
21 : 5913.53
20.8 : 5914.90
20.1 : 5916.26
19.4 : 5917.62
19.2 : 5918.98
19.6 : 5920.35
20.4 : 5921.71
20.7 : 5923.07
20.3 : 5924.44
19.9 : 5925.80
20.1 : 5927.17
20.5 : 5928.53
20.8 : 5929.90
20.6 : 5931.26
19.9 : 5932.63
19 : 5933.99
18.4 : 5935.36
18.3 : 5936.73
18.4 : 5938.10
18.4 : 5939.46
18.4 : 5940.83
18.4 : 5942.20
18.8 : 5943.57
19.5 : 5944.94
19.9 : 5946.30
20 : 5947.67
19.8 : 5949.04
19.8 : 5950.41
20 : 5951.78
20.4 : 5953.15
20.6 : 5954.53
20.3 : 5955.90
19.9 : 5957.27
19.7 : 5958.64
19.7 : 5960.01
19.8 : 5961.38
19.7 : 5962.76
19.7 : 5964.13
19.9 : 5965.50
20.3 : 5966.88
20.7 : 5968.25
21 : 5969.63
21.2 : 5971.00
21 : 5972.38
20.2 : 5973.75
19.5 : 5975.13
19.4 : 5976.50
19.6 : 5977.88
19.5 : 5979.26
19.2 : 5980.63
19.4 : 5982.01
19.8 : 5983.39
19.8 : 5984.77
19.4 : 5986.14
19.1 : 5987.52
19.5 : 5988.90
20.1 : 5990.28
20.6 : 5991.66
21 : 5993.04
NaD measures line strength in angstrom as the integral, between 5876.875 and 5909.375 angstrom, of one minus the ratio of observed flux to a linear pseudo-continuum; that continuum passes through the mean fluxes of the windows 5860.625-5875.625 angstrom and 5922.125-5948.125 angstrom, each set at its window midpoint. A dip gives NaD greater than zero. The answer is 3.2 angstrom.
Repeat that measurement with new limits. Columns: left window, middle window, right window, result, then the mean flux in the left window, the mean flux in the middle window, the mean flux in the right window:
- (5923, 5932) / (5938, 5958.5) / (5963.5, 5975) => 0.9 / 20.4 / 19.5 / 20.4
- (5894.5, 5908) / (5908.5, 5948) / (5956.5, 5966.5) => -2.1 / 17.9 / 19.7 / 19.8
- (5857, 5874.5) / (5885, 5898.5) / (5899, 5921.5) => 2.5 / 20.2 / 16.2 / 19.7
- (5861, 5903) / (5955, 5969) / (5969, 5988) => -0.2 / 18.7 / 20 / 19.9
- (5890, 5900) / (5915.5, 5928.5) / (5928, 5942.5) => -1.4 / 15.9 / 20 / 19.2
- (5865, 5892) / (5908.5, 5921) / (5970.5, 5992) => -0.4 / 19.4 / 20.2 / 19.8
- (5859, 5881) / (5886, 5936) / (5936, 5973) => 3.1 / 20.5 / 18.9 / 19.8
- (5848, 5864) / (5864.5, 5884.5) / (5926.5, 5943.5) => -1.4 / 18.9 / 20.3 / 19.2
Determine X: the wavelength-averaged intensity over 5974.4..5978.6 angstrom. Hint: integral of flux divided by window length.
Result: 19.5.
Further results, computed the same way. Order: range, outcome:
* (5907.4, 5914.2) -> 20.5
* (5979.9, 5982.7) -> 19.3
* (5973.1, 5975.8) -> 19.8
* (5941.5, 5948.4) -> 19.3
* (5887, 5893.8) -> 16.1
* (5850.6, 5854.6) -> 17.4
